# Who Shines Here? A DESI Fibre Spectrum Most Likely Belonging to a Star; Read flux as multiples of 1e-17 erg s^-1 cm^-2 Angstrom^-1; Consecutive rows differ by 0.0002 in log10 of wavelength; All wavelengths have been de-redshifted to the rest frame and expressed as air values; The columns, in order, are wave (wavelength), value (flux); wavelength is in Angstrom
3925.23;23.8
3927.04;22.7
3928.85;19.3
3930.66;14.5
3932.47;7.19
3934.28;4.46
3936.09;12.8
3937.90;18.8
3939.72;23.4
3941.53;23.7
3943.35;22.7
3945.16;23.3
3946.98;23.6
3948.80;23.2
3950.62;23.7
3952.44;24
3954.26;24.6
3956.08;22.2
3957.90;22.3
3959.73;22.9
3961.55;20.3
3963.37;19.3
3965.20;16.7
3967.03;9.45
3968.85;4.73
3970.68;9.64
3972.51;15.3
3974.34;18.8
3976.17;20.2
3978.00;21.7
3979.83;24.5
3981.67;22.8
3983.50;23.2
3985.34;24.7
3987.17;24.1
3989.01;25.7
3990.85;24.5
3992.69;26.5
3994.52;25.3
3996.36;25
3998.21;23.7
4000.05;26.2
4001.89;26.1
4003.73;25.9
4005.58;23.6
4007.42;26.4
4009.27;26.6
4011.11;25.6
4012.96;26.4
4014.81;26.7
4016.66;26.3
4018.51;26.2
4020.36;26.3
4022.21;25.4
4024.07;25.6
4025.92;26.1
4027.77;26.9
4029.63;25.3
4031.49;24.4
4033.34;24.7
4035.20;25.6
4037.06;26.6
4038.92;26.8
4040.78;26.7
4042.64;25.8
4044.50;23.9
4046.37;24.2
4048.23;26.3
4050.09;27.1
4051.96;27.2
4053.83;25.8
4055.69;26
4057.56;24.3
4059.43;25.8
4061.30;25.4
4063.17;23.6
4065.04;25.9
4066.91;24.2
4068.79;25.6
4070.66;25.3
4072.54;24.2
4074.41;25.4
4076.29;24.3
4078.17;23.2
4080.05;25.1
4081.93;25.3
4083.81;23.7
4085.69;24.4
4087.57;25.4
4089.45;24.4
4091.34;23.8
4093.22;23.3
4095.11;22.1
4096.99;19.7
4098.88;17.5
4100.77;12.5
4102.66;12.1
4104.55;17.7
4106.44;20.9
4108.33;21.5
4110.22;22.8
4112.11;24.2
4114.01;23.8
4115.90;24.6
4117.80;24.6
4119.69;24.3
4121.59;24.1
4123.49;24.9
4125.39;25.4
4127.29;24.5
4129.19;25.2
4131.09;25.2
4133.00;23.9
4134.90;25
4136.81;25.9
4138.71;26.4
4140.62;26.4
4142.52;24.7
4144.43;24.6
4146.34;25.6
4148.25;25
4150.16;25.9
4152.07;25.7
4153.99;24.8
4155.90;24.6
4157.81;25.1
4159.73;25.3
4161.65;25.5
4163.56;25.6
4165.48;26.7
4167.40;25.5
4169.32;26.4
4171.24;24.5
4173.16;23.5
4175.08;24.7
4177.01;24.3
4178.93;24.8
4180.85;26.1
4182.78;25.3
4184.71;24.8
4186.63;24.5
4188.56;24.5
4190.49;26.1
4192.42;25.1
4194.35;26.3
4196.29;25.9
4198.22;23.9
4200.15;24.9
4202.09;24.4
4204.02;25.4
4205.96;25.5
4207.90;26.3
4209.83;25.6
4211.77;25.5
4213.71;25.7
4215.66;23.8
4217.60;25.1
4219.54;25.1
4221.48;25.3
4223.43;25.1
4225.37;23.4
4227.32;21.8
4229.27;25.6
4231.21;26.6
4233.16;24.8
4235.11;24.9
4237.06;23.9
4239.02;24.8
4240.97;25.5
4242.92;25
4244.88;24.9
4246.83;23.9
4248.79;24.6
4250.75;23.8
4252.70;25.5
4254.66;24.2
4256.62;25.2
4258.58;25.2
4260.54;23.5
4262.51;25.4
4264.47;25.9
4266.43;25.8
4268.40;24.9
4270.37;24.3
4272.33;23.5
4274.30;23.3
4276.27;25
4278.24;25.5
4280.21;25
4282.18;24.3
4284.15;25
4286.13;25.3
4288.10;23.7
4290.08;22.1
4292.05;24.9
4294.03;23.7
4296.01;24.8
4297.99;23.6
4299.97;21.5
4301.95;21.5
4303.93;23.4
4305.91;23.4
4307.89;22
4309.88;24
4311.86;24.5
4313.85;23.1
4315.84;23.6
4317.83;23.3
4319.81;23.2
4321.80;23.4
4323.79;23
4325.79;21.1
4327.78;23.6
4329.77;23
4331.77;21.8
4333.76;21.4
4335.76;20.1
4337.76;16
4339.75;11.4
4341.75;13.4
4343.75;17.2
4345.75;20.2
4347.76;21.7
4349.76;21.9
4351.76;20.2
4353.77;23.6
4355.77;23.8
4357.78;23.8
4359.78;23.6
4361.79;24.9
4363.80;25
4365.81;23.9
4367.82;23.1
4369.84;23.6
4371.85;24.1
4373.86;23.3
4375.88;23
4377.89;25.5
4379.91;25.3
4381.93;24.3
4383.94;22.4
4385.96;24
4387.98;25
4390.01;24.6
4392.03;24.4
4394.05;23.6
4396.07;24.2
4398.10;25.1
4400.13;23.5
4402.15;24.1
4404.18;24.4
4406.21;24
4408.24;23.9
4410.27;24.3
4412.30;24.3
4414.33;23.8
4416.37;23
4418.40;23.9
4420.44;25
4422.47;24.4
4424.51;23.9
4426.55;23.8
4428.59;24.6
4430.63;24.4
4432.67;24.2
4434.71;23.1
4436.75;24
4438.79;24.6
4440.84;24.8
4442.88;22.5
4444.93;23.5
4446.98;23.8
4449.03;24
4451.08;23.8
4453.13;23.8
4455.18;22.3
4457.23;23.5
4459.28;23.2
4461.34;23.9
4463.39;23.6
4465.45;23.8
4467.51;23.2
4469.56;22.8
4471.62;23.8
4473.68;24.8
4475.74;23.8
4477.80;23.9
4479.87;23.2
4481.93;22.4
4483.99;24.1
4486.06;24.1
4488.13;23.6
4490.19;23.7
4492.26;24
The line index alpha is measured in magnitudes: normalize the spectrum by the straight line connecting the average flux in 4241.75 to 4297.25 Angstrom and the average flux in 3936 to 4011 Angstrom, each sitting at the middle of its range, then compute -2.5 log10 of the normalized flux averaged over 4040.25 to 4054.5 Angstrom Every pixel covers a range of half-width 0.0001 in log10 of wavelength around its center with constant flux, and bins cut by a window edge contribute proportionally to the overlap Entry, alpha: -0.15 mag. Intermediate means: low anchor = 21.9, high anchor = 24.6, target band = 25.8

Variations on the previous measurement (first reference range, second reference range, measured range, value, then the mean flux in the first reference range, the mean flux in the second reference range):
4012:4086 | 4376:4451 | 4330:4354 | 0.267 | 25.5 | 24.1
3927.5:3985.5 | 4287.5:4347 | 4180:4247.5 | -0.194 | 19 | 21.7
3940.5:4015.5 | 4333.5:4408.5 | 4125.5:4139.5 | -0.125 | 22.3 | 22.6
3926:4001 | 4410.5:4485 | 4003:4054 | -0.238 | 20.3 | 23.8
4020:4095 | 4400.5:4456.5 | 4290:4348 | 0.126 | 25.2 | 23.9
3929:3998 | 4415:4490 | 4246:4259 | -0.110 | 20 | 23.8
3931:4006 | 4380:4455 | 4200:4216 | -0.128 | 20.7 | 24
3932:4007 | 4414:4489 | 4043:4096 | -0.158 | 20.9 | 23.8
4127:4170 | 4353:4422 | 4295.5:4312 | 0.066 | 25.4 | 24.1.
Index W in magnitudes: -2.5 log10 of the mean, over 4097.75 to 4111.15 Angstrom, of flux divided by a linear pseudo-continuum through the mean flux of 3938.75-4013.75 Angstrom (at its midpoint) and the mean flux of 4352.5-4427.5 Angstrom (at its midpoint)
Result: 0.26 mag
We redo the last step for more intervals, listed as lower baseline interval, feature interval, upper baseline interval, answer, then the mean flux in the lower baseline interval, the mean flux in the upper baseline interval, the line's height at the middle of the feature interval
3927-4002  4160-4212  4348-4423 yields -0.14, 20.3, 23.9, 22.2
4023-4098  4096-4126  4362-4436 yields 0.17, 25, 24.1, 24.8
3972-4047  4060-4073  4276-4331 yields -0.01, 24.8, 23.6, 24.6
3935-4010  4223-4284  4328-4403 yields -0.11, 21.7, 22.5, 22.2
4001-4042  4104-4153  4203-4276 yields 0.04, 25.9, 24.8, 25.4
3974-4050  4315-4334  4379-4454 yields 0.07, 25.1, 24.1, 24.3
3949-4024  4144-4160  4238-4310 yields -0.07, 22.6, 24.3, 23.6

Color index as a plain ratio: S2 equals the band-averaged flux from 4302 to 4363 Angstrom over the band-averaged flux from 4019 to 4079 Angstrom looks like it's 0.9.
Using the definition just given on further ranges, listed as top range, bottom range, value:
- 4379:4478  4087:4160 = 1.02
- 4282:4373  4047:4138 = 0.94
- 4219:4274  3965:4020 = 1.10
